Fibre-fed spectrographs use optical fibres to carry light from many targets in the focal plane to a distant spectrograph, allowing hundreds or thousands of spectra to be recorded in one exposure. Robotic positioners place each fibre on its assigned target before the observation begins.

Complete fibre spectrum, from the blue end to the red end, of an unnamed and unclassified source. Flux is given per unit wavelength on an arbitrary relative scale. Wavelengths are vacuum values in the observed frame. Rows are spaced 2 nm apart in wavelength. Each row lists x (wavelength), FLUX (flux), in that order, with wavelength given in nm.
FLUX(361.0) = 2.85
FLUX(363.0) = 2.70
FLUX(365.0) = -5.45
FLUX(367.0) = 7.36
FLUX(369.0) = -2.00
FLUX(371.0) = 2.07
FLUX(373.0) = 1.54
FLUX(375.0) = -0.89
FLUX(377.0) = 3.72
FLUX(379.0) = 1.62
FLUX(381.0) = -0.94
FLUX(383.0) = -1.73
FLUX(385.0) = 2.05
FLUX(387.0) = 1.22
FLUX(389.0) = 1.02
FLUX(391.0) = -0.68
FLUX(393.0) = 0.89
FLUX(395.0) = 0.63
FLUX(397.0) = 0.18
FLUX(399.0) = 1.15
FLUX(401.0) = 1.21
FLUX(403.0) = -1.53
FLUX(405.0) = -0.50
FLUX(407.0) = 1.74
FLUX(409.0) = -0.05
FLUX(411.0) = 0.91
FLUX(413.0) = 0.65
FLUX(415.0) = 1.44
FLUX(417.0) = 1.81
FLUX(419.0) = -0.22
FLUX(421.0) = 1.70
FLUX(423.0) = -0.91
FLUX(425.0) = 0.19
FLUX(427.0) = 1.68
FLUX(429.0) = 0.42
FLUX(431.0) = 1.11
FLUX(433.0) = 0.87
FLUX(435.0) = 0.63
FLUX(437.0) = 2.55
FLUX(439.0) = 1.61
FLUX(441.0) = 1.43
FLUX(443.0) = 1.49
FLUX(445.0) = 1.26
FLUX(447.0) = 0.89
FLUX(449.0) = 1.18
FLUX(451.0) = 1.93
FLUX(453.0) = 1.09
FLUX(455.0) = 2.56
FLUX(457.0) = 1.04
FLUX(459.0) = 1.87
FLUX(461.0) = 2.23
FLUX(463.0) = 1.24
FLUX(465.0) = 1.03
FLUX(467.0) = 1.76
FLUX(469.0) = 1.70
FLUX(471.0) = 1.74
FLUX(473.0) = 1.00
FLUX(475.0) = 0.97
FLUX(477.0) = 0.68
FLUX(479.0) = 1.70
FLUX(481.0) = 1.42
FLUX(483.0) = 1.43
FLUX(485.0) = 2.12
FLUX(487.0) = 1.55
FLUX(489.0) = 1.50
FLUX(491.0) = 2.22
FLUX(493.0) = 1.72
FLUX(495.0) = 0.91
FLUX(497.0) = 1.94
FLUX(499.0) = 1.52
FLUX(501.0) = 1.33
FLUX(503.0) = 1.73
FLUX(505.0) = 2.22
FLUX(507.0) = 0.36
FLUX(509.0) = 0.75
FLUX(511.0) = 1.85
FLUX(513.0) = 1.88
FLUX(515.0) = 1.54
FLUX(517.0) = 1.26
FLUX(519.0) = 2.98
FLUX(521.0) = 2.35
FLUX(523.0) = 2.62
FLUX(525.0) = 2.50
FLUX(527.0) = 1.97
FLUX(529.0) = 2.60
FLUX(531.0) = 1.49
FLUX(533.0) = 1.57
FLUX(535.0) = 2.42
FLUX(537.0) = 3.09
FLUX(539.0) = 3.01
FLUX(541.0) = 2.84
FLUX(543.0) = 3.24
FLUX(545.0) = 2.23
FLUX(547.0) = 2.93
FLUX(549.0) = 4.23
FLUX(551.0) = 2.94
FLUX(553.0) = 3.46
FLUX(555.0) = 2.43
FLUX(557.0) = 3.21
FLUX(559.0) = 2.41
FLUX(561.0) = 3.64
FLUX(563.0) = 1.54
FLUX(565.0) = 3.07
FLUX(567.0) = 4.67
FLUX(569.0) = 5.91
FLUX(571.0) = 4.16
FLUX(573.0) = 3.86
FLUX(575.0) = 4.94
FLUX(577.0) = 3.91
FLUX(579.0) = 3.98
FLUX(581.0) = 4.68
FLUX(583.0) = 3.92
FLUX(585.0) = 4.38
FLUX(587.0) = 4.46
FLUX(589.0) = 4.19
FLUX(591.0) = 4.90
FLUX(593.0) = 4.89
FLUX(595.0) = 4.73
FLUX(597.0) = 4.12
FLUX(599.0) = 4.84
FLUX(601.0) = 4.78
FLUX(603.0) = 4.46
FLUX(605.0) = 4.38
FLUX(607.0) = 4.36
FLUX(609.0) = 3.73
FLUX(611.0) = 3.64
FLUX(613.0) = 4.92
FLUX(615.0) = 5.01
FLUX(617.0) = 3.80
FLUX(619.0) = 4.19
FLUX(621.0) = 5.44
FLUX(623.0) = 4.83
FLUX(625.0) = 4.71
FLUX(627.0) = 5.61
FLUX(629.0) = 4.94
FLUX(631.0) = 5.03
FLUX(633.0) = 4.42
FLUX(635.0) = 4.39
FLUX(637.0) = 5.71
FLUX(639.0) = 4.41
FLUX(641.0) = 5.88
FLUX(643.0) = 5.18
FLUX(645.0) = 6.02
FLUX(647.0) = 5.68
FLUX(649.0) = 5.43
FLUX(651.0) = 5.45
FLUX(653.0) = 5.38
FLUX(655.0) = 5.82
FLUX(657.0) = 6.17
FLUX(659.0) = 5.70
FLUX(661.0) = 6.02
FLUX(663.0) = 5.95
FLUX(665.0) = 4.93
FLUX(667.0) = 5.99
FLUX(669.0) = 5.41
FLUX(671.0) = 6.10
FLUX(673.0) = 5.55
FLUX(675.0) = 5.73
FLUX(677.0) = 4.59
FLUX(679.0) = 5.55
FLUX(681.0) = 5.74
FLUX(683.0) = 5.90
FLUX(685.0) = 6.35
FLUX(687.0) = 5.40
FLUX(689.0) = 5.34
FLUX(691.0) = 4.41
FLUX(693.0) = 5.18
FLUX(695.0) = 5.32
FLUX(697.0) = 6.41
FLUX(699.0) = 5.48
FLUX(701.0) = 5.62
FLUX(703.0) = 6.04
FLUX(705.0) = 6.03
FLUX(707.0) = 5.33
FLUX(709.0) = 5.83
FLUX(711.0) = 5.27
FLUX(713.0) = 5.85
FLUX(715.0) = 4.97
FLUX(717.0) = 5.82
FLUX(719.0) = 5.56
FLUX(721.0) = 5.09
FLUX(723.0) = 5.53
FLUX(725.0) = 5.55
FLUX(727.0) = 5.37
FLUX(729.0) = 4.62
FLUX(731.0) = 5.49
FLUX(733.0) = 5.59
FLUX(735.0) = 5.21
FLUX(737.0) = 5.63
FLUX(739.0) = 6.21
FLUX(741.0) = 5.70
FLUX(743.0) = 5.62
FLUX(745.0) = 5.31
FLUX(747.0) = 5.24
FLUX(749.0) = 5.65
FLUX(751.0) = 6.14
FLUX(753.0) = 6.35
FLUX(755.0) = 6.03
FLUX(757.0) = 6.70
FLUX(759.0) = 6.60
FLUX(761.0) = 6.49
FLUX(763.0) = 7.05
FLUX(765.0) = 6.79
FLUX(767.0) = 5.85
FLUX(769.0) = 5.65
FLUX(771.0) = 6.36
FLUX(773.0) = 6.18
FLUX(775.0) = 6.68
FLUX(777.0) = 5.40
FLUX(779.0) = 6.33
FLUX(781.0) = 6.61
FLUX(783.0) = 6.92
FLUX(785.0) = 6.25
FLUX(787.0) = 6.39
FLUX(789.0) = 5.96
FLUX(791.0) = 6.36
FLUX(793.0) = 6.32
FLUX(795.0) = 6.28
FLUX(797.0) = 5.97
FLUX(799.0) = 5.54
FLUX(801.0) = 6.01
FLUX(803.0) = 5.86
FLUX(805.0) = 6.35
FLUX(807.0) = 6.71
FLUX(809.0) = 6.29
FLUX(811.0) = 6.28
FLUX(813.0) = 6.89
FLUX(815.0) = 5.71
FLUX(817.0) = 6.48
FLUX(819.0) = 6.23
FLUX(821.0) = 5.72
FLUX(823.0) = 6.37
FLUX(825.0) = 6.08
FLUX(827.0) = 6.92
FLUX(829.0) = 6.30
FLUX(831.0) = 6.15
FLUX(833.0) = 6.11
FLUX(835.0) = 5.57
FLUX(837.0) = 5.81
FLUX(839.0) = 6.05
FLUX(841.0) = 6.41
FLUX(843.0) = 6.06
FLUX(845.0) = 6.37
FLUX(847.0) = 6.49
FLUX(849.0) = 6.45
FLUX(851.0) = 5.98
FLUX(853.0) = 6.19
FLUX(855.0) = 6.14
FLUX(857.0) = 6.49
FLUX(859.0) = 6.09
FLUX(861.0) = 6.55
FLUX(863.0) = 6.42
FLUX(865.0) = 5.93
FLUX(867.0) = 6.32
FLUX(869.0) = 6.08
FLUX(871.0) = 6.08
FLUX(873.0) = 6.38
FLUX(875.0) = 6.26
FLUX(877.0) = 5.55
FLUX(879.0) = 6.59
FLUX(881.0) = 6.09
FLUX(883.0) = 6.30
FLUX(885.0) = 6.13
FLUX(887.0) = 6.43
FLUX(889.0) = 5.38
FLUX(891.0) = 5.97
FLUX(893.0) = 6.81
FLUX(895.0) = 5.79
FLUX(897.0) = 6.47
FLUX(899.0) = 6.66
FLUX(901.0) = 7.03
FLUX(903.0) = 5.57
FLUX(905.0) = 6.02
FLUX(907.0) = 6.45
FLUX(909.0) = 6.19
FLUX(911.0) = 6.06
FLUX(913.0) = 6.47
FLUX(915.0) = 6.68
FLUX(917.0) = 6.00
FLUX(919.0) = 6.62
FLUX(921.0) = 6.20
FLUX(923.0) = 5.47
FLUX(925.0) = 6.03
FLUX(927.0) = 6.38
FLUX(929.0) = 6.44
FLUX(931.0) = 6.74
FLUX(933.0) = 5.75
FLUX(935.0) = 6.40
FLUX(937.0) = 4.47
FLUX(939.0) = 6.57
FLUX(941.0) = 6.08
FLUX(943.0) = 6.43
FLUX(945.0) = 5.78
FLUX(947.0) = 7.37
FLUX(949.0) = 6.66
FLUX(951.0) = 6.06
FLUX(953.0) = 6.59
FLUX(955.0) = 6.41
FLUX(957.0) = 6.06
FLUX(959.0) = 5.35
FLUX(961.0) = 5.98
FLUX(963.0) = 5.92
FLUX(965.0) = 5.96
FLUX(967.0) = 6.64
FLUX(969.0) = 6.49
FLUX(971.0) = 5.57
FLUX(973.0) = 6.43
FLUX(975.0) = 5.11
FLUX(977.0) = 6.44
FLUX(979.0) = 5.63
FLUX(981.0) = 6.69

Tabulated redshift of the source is 0.420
